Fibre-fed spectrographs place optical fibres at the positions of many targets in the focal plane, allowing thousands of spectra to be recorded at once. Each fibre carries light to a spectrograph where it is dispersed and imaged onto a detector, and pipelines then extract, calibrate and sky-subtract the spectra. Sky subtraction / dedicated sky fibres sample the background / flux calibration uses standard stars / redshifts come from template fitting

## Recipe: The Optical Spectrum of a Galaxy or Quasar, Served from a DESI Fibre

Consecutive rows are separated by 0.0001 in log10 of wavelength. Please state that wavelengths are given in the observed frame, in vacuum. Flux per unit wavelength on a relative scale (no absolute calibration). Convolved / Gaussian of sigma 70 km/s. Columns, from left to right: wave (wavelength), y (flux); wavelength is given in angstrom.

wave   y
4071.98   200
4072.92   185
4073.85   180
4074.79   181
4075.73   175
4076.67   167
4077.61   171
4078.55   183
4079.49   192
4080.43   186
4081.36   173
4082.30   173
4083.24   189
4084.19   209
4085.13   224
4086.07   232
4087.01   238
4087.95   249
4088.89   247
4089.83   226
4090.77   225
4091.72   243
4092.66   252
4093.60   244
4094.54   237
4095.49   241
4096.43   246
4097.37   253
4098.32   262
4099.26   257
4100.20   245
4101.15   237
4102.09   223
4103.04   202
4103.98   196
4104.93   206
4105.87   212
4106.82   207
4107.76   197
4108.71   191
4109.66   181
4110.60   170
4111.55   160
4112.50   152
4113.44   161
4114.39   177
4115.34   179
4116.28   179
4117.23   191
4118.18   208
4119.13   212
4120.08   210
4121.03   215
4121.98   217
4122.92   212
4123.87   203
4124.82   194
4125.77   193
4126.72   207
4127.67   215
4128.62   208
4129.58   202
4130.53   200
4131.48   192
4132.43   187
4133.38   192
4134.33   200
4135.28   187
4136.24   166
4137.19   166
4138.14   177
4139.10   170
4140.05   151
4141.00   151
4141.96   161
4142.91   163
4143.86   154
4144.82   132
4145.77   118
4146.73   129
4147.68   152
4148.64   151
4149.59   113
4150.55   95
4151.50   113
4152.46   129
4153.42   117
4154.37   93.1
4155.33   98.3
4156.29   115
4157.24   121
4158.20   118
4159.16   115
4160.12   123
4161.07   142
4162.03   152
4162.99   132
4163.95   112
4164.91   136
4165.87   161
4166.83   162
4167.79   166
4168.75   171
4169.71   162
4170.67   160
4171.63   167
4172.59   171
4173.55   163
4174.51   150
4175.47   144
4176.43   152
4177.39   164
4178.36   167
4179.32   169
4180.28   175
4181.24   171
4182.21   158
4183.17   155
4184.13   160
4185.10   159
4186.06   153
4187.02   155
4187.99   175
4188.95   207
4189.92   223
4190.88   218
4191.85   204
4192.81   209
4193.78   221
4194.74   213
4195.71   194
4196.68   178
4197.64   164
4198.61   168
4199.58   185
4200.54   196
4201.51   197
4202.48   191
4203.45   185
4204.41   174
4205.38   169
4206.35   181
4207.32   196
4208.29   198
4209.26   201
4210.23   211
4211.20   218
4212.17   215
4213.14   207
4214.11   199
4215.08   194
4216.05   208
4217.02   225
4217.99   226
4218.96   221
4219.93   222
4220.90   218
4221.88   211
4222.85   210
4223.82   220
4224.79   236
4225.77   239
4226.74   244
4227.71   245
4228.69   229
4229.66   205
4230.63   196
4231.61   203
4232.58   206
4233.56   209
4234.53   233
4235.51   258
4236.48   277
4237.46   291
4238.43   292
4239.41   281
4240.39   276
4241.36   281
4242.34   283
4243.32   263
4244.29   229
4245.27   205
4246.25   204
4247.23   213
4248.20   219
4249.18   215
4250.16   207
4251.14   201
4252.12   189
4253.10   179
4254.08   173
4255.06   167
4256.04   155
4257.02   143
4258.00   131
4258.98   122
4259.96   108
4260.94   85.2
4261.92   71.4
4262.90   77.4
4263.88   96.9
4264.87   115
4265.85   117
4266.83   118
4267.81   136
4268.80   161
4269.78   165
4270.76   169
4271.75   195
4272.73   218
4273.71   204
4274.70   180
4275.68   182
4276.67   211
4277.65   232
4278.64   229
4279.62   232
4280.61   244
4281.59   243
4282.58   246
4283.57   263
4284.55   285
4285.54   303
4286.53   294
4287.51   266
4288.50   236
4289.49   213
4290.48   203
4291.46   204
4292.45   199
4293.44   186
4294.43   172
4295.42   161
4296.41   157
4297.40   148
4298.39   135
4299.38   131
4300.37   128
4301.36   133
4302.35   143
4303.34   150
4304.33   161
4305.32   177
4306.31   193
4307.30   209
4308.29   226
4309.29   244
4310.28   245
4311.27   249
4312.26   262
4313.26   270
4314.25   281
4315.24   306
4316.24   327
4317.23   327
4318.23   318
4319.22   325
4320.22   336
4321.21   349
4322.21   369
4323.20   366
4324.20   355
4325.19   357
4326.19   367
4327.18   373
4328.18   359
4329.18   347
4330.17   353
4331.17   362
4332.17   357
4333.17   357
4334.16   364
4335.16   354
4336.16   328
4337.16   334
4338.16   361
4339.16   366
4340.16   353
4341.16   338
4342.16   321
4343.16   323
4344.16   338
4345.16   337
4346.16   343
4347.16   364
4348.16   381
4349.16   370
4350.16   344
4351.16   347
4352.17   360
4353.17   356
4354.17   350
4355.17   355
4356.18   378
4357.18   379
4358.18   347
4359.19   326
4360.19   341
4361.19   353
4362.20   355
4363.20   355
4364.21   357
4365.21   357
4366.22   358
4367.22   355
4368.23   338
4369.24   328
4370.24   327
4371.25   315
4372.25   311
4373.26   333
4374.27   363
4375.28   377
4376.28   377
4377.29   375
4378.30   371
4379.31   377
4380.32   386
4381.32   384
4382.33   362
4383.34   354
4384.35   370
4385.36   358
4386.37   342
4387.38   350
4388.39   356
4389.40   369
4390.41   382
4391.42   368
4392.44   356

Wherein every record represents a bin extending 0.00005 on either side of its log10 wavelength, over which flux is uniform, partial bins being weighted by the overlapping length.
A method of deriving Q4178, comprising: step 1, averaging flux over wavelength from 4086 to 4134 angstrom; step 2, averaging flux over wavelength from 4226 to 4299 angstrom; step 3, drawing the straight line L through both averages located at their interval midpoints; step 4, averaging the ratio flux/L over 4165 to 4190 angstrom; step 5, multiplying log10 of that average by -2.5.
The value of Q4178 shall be 0.25 mag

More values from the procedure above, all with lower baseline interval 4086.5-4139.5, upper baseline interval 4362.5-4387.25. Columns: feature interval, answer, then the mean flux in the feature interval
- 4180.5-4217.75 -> 0.32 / 191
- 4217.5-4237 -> 0.20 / 226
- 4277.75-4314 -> 0.42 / 210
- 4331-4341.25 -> -0.06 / 352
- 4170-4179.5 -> 0.45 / 160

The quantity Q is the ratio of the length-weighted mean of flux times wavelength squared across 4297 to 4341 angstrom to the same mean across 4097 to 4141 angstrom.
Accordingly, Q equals 1.6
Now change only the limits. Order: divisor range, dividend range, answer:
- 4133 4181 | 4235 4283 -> 1.38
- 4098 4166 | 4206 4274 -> 1.22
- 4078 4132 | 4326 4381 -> 1.90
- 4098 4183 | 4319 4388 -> 2.31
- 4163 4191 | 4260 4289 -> 1.22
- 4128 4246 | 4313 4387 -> 2.04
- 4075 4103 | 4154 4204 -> 0.78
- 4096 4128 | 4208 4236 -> 1.12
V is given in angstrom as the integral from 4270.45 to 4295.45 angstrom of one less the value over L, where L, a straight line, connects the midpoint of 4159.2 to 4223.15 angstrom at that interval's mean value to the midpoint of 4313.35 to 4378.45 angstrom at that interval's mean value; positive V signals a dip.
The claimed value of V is 5.0 angstrom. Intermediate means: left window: 181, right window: 348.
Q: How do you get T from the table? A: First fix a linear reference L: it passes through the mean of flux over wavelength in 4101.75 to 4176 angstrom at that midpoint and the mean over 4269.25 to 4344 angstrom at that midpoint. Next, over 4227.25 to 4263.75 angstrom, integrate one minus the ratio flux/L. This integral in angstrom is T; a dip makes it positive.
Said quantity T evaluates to 3.8 angstrom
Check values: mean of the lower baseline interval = 166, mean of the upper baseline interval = 262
